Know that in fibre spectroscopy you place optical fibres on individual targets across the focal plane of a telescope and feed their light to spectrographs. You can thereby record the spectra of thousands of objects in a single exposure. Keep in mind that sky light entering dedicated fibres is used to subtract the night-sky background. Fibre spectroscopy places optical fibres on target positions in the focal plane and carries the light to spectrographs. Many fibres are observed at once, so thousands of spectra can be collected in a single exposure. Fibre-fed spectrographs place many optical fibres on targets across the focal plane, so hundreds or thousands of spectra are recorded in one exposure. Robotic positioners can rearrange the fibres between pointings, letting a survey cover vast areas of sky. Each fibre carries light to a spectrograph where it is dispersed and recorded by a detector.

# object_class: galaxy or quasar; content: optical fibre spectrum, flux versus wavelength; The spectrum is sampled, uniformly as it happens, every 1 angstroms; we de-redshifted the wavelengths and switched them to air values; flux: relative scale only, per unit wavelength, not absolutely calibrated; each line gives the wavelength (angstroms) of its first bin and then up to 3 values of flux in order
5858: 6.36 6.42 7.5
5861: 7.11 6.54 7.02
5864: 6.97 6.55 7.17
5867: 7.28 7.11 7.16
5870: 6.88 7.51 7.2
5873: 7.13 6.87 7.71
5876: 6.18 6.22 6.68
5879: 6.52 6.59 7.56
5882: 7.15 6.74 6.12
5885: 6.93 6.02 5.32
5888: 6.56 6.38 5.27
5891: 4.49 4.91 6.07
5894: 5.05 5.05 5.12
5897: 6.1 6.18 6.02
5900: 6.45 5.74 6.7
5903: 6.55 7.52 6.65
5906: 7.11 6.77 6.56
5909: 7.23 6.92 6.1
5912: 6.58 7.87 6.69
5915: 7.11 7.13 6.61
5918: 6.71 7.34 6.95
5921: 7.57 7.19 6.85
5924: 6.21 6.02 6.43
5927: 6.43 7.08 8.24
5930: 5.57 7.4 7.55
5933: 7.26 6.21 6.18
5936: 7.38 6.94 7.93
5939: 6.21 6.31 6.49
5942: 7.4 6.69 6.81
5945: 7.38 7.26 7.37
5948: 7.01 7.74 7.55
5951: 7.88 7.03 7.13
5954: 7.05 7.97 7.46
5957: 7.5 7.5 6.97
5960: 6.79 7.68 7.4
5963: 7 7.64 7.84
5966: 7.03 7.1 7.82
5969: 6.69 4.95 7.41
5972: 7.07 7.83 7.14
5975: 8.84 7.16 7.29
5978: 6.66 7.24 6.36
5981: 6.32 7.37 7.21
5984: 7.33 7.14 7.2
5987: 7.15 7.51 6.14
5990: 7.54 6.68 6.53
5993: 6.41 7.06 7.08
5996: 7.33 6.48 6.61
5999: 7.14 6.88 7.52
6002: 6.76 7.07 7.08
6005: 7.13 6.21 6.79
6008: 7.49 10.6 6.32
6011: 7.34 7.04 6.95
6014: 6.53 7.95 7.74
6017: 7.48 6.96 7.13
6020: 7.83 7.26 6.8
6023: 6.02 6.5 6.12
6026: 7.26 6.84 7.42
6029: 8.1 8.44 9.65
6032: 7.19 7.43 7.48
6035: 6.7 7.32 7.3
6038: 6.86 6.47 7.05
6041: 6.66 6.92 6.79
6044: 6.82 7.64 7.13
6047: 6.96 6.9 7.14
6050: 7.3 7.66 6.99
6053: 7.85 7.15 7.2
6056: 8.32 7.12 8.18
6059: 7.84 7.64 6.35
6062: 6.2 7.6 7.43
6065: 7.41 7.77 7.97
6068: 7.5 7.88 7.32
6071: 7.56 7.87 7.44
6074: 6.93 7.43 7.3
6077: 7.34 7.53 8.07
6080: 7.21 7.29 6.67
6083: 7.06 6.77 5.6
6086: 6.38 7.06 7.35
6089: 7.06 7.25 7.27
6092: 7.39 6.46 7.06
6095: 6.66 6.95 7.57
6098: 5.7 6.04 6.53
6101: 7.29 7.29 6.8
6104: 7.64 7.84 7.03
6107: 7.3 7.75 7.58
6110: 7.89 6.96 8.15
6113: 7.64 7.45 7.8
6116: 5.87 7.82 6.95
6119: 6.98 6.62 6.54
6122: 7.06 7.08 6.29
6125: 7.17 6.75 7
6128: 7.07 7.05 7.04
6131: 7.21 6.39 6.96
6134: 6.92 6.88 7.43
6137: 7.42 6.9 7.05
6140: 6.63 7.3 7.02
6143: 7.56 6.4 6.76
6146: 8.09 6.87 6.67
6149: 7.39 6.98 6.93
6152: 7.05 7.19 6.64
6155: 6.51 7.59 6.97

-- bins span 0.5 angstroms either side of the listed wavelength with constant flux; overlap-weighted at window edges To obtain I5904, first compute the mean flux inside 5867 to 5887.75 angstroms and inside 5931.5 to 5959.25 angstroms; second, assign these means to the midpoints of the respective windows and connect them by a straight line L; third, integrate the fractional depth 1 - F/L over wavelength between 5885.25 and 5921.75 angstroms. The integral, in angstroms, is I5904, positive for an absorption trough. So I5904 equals 2.9 angstroms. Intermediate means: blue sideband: 6.79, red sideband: 7.15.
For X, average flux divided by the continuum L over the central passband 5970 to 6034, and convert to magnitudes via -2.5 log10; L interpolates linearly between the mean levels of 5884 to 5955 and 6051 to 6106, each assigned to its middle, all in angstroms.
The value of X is -0.034 mag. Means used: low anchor 6.67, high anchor 7.21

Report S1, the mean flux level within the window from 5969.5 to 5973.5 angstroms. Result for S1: 6.81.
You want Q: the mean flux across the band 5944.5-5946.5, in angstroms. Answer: 7.32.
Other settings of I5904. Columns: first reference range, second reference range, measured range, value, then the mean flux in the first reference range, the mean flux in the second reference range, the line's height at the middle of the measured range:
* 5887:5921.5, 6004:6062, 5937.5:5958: -1.61 angstroms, 6.4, 7.26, 6.69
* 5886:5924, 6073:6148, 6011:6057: -2.71 angstroms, 6.41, 7.07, 6.83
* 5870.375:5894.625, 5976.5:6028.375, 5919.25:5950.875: -1.40 angstroms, 6.38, 7.05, 6.67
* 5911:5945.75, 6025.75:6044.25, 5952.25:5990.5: -0.73 angstroms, 6.89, 7.31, 7.06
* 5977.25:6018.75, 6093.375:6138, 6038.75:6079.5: -1.49 angstroms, 7.08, 7.07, 7.08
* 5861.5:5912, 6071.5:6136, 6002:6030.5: -1.56 angstroms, 6.49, 7.09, 6.85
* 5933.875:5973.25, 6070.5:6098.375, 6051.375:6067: -0.72 angstroms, 7.14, 7.09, 7.1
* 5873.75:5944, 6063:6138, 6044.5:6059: -0.84 angstroms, 6.58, 7.15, 7.01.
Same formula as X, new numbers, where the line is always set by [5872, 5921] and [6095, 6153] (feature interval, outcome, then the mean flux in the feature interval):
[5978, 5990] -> -0.05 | 7.01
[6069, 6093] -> -0.03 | 7.18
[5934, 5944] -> -0.03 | 6.8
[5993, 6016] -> -0.06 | 7.15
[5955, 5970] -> -0.09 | 7.26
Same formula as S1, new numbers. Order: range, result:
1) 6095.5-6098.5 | 6.74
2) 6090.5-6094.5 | 7.04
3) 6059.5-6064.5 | 7.04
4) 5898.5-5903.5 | 6.29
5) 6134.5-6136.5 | 7.15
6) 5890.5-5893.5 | 5.16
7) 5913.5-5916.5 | 6.98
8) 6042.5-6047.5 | 7.07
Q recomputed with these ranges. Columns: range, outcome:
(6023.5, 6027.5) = 6.68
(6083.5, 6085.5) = 6.18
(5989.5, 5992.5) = 6.92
